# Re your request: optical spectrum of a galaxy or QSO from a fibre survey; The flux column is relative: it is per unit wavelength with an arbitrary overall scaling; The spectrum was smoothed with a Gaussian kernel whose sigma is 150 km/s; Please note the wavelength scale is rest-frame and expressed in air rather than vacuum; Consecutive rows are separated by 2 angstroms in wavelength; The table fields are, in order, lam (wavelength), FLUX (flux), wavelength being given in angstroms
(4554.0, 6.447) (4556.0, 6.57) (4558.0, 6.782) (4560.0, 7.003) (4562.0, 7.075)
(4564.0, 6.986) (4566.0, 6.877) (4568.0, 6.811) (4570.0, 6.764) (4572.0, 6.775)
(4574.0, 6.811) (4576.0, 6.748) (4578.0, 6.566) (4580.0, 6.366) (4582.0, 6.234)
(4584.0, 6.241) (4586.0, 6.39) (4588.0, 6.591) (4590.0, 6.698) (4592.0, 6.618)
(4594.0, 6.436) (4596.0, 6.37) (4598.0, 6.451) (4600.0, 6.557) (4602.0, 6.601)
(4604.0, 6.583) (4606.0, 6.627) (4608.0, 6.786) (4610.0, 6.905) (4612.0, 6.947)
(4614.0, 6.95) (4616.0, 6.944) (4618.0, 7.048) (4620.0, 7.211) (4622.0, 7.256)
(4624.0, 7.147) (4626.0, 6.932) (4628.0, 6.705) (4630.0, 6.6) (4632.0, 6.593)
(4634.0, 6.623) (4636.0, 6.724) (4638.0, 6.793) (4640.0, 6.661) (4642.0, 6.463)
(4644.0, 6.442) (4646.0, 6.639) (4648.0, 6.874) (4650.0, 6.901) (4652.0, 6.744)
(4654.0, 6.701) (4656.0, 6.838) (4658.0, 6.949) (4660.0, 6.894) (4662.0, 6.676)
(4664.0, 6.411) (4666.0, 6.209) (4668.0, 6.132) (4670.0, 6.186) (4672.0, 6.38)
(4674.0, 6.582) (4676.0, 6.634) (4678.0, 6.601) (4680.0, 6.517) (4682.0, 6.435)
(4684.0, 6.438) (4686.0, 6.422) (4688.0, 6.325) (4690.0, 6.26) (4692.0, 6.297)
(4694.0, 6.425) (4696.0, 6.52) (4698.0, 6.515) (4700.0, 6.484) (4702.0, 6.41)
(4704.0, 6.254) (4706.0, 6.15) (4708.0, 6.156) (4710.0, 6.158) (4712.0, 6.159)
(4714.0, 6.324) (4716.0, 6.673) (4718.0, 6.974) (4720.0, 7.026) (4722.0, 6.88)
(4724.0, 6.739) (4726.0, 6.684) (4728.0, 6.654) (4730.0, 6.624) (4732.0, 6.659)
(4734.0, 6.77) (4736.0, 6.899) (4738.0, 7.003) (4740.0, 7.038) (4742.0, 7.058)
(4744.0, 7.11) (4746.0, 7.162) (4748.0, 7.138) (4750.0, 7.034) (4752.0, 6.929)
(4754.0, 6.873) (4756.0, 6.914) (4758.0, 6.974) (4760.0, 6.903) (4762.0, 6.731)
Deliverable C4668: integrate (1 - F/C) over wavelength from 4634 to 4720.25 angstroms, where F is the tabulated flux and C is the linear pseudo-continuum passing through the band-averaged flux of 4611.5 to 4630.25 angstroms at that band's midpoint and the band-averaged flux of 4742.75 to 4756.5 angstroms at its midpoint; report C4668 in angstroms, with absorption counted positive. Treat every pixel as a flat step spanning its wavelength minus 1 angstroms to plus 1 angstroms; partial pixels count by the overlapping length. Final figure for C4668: 6.0 angstroms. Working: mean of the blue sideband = 6.99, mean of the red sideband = 7.03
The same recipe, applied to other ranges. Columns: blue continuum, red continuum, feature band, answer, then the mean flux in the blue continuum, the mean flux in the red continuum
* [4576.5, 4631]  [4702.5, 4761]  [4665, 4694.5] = 1.5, 6.7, 6.75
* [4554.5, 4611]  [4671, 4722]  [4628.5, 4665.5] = -0.9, 6.65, 6.45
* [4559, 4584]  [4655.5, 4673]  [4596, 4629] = -1.0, 6.73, 6.51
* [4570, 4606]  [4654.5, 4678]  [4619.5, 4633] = -0.8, 6.54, 6.54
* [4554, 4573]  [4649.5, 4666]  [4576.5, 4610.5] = 1.3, 6.83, 6.73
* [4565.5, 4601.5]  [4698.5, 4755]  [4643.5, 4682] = 0.3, 6.57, 6.71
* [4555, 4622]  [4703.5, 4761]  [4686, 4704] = 0.9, 6.71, 6.76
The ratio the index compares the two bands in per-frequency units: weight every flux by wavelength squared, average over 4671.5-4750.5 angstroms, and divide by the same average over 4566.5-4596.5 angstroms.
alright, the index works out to 1.06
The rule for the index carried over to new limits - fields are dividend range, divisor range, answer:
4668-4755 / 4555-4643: 1.03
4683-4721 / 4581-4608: 1.03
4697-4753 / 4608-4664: 1.02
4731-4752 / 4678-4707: 1.11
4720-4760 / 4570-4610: 1.12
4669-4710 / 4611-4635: 0.95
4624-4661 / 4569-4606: 1.05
